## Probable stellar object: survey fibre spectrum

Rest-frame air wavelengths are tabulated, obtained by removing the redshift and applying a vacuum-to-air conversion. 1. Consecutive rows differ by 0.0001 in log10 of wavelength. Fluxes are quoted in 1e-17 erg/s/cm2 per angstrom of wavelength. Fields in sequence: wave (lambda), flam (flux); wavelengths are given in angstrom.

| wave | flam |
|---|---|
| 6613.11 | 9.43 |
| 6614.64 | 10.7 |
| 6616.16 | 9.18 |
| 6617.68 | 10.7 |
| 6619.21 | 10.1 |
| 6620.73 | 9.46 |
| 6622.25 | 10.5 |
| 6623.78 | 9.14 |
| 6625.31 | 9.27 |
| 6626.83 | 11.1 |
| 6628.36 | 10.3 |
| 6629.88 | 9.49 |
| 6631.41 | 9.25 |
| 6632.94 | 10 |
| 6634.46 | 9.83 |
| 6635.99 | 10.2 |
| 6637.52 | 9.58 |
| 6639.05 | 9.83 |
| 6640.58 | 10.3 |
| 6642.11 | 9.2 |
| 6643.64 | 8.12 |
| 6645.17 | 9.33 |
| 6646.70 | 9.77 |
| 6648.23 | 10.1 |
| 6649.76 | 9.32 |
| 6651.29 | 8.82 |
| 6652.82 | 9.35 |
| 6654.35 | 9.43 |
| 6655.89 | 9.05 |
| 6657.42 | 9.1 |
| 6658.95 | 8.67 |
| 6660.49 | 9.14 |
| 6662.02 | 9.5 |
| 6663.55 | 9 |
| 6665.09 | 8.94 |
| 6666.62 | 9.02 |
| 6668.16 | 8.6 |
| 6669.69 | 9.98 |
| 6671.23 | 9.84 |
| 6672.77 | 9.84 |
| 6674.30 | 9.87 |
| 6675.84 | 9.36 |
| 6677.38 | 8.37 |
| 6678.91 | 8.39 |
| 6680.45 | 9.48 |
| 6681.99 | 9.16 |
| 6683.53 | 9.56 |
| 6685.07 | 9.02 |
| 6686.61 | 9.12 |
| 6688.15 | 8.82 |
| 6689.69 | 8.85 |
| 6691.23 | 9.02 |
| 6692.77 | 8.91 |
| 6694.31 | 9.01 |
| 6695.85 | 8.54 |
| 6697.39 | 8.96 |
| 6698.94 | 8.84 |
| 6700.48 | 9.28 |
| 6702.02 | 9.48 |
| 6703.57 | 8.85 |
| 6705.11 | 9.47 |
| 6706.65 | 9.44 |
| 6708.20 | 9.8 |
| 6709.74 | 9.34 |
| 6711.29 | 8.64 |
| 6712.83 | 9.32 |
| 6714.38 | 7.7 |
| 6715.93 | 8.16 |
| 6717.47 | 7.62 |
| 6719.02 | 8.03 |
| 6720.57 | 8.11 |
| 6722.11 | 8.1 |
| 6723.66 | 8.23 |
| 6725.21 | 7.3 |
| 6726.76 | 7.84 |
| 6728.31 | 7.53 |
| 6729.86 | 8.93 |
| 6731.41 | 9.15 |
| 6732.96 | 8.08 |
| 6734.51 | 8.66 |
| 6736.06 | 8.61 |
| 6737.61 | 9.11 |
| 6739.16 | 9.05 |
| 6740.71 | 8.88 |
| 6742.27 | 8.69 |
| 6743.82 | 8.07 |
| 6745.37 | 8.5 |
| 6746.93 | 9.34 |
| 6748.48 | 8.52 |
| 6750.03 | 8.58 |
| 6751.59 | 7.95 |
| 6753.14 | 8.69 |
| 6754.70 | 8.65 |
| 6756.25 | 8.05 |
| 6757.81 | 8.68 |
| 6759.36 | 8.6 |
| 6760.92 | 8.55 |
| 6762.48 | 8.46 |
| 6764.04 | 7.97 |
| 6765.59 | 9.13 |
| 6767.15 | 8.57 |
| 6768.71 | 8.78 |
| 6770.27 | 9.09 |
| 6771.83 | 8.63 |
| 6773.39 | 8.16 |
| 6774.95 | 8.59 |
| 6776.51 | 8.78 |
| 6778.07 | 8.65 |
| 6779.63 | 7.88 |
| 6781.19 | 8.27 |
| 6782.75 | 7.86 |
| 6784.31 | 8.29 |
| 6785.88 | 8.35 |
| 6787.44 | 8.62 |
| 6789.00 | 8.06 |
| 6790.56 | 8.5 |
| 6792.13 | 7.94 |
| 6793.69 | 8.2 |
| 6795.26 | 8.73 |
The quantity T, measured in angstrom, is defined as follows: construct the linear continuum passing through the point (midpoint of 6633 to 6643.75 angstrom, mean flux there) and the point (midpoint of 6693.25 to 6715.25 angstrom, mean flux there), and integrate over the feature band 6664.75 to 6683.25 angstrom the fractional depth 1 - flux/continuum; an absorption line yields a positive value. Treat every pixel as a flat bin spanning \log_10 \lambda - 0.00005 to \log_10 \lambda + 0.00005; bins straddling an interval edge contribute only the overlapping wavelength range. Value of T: 0.2 angstrom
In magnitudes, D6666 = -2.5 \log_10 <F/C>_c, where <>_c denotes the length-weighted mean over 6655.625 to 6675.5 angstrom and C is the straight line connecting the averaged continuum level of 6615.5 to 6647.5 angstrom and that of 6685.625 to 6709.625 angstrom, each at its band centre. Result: 0.02 mag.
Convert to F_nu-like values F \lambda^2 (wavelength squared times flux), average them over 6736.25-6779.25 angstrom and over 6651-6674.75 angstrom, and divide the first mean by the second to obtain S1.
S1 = 0.96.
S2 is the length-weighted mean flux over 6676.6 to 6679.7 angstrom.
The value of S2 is 8.4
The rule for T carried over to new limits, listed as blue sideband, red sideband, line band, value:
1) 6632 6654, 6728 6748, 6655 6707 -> 0.4 angstrom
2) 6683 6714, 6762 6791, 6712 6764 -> 2.1 angstrom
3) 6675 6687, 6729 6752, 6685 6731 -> 1.1 angstrom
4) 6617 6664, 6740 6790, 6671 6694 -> 0.2 angstrom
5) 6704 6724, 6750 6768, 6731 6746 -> -0.2 angstrom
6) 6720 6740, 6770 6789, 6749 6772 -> -0.5 angstrom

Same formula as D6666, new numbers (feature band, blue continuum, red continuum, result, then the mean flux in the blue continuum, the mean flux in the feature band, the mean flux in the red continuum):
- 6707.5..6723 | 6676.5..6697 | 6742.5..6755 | 0.036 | 8.95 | 8.48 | 8.54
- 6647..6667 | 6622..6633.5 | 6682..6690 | 0.030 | 9.85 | 9.21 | 9.09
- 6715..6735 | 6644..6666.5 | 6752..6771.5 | 0.088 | 9.23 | 8.12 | 8.59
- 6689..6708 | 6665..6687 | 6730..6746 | -0.004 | 9.25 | 9.08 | 8.69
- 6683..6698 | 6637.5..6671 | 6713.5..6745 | -0.021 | 9.28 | 8.97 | 8.3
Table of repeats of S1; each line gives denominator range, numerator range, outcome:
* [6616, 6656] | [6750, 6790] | 0.91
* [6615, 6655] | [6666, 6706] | 0.96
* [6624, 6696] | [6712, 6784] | 0.93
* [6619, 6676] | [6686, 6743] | 0.93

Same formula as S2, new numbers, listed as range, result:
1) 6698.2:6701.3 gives 9.09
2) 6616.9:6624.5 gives 9.98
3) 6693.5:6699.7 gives 8.83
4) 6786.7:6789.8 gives 8.35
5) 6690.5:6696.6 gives 8.88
